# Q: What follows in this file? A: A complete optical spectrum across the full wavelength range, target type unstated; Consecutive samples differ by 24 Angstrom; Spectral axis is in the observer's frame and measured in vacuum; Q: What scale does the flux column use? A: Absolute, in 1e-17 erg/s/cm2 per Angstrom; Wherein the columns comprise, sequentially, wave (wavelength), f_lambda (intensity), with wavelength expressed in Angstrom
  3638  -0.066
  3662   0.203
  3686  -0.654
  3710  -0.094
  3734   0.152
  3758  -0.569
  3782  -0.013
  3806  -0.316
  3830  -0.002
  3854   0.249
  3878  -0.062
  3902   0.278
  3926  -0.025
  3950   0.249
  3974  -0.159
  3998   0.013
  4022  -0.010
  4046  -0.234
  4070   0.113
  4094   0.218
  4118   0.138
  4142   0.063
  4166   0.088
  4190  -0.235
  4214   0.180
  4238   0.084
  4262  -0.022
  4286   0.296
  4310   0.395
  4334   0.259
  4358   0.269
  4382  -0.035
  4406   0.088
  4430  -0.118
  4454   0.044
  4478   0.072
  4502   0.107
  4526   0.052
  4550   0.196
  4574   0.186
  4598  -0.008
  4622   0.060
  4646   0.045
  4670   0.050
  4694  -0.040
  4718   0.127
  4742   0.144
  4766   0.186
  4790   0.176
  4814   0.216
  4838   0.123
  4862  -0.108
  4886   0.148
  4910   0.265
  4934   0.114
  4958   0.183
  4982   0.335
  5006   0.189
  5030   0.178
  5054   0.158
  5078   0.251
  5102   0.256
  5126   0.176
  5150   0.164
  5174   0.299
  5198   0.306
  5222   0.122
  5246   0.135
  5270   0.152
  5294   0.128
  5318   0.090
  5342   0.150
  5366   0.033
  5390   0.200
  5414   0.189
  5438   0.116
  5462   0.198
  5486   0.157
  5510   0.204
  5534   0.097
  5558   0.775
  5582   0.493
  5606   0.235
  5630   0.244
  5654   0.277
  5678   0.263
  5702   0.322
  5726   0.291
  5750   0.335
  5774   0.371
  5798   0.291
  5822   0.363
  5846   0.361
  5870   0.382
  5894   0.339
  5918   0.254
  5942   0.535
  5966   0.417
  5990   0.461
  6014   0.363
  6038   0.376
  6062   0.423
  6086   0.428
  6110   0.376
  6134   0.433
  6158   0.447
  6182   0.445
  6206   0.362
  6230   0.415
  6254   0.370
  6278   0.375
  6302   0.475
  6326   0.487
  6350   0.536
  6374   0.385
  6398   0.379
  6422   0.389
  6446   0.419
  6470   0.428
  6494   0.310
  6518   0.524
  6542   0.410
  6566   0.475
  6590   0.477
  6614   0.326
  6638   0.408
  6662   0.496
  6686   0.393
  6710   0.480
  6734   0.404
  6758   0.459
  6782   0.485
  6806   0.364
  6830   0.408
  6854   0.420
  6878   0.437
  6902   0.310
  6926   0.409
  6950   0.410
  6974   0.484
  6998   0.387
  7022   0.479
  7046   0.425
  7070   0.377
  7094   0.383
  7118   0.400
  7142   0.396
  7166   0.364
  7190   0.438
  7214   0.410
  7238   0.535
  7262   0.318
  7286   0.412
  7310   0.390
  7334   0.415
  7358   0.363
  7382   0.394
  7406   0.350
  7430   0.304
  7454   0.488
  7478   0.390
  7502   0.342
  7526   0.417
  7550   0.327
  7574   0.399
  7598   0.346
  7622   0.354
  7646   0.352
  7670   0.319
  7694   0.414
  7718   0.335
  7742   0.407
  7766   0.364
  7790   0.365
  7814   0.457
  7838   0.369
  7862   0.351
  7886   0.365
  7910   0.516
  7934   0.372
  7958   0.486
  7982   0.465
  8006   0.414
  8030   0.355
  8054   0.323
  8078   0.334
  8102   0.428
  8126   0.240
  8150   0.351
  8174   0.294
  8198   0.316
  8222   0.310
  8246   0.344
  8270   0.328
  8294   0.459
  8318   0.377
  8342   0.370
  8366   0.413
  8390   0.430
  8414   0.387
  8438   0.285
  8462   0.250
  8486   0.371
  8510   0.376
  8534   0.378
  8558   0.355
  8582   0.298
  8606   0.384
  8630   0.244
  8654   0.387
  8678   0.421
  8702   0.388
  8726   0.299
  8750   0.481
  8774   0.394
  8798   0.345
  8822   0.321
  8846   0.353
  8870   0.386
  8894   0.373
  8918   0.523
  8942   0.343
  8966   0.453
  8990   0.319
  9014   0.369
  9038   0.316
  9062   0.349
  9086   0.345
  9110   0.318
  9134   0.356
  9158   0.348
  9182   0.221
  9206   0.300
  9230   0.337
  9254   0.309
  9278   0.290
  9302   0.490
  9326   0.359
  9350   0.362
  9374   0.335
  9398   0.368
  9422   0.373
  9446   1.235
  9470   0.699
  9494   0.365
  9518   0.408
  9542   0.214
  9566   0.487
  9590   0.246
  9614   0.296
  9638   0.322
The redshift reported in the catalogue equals 0.489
